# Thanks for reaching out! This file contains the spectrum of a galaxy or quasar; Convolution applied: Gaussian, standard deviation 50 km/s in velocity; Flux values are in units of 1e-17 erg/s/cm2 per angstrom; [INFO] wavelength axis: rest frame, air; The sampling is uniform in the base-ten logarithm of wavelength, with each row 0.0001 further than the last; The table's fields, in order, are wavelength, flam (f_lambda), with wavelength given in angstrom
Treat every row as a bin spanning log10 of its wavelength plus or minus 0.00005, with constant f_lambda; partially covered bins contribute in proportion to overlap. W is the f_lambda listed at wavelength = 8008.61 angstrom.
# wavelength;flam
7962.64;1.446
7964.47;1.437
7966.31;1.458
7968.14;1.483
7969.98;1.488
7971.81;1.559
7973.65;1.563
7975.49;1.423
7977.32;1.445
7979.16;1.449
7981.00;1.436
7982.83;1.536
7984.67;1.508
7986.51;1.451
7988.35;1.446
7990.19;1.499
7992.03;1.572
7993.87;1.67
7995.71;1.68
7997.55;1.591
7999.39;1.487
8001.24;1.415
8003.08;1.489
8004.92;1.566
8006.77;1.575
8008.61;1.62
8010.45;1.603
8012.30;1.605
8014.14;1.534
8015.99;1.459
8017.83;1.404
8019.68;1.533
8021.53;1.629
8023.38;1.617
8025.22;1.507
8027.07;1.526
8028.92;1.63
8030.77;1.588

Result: 1.62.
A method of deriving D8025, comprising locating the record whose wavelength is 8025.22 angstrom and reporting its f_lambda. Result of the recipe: 1.507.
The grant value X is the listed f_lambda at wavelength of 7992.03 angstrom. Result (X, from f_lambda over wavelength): 1.572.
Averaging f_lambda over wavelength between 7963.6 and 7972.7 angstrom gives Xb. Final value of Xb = 1.48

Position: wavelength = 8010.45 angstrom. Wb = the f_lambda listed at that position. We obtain 1.603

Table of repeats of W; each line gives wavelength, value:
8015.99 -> 1.459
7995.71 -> 1.68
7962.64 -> 1.446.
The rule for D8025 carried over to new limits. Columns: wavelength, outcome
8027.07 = 1.526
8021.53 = 1.629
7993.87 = 1.67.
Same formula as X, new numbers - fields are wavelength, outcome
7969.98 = 1.488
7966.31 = 1.458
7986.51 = 1.451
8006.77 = 1.575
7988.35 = 1.446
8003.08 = 1.489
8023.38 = 1.617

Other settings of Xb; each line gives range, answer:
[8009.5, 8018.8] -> 1.52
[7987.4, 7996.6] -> 1.57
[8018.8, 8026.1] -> 1.57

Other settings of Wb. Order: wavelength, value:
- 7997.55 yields 1.591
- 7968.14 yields 1.483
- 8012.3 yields 1.605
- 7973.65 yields 1.563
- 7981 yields 1.436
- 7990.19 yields 1.499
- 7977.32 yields 1.445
